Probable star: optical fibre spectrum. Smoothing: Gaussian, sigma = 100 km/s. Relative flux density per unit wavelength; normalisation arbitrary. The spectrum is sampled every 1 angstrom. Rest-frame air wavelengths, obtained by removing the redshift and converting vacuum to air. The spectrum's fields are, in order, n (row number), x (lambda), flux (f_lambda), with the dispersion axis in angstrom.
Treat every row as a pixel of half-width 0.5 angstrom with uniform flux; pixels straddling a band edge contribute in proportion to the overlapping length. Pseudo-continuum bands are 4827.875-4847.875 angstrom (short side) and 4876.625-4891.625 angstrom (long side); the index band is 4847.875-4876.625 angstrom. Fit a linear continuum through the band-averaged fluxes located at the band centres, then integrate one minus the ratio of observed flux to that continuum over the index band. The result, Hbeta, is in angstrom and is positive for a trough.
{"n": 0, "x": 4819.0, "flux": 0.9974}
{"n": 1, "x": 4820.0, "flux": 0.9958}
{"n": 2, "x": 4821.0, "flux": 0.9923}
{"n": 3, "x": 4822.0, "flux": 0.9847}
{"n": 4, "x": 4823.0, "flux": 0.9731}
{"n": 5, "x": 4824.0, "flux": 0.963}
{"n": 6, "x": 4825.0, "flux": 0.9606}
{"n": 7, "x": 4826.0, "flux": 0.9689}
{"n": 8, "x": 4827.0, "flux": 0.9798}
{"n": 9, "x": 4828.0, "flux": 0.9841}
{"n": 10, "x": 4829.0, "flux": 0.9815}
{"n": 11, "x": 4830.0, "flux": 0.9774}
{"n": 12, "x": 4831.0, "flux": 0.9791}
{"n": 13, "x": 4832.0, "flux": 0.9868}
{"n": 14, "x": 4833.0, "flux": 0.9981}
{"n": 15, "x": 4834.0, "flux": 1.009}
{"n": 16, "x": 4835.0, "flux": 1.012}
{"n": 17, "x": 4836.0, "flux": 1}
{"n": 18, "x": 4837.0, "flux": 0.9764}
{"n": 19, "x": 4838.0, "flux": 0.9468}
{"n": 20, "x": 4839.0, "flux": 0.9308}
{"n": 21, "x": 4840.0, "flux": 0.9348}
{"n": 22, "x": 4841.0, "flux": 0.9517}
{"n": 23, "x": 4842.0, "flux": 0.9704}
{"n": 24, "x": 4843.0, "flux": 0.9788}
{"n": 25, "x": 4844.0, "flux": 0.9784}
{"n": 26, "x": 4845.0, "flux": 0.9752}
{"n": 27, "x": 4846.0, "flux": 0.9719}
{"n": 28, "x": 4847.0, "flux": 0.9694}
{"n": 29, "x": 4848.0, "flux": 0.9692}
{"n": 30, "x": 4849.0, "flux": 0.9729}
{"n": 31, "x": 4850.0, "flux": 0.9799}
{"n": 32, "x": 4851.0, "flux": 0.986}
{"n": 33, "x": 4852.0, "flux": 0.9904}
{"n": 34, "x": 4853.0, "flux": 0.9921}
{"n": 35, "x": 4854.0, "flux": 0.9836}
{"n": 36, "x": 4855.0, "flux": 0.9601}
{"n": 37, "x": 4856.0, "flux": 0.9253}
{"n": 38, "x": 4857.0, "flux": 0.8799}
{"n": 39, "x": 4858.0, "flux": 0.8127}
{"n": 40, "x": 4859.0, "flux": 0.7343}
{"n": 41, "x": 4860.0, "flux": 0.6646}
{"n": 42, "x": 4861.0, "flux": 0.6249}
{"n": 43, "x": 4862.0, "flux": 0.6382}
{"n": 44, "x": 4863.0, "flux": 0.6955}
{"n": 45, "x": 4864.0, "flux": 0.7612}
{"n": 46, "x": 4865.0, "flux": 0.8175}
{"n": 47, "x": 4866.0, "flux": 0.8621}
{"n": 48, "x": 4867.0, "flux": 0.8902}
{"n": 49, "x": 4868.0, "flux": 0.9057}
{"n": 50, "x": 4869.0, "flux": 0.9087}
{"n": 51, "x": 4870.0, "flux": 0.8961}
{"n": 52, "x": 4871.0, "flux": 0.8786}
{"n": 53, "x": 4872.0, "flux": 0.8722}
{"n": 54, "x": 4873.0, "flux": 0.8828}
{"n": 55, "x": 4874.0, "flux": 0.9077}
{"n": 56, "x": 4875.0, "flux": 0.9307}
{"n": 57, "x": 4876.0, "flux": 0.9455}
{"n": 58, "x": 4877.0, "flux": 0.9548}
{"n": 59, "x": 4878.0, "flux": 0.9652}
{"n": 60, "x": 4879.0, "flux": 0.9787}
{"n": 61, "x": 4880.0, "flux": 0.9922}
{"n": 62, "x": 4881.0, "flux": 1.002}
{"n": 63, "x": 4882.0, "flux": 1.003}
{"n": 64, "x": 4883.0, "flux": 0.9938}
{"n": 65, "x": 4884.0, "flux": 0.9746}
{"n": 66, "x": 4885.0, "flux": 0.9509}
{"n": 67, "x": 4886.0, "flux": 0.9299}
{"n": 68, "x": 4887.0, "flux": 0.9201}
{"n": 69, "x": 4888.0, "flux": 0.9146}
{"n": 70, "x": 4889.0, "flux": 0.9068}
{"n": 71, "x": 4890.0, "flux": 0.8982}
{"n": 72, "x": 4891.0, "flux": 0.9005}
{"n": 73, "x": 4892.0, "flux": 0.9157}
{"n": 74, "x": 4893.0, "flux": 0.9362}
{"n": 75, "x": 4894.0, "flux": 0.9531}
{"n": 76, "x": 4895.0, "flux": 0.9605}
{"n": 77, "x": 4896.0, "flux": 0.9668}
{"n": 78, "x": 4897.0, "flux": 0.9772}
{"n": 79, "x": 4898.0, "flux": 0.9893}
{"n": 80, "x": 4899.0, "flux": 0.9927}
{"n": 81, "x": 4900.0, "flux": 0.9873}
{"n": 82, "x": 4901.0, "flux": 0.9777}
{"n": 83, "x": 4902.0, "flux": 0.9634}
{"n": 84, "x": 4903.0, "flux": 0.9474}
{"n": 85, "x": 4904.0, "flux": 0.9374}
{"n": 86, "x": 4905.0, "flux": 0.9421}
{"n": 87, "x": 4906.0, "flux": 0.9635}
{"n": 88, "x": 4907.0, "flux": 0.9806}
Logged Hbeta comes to 2.8 angstrom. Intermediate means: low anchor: 0.975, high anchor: 0.952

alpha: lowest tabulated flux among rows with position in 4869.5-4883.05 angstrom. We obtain 0.8722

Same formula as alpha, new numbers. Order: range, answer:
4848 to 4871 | 0.6249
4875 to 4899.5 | 0.8982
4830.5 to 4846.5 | 0.9308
